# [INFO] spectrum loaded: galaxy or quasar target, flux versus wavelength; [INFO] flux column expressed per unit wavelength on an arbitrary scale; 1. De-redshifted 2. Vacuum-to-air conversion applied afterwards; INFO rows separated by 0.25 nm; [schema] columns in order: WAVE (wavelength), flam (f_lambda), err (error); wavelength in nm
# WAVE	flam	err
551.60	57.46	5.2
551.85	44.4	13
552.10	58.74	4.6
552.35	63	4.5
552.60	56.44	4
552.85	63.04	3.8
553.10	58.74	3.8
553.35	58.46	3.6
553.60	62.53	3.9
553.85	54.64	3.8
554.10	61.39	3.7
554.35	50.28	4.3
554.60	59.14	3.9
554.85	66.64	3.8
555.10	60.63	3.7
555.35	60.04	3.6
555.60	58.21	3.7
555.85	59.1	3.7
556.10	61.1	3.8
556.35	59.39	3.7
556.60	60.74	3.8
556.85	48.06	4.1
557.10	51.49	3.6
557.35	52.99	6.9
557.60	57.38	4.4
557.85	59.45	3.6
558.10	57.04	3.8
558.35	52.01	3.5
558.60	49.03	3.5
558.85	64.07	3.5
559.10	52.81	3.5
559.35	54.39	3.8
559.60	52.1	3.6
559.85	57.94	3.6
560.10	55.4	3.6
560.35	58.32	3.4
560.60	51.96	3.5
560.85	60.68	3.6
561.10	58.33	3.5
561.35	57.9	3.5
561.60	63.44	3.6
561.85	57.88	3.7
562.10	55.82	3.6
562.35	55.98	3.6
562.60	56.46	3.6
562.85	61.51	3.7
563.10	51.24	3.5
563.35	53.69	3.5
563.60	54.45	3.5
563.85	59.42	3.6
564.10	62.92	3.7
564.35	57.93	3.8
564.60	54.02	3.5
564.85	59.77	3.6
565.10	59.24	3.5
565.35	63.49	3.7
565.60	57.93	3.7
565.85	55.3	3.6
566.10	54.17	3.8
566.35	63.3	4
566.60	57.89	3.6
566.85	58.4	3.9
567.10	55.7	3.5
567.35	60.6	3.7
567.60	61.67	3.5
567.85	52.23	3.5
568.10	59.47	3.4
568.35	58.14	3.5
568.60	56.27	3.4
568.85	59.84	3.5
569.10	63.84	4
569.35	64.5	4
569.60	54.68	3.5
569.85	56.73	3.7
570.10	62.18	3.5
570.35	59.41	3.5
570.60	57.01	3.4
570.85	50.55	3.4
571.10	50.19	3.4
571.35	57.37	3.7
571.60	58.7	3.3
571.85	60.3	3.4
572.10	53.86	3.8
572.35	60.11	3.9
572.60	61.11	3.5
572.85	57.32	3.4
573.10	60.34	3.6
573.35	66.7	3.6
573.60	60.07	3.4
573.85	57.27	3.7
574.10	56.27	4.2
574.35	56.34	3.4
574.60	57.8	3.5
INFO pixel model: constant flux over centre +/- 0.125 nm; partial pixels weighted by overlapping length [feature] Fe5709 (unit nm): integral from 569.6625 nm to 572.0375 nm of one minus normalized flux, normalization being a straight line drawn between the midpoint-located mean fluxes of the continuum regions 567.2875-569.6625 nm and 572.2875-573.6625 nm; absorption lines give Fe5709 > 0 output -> 0.133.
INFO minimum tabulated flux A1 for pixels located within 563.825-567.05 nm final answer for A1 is 54.02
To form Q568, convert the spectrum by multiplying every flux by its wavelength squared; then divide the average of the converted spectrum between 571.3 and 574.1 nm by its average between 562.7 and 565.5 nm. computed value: 1.05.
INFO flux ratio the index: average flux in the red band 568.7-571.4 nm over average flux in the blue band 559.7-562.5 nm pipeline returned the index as 1.01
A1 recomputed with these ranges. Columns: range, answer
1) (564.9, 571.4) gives 50.19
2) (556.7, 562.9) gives 48.06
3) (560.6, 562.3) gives 51.96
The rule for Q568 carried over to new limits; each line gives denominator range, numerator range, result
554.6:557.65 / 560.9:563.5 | 1.01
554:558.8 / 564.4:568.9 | 1.06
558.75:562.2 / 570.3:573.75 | 1.06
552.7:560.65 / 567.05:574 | 1.07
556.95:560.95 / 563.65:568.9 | 1.08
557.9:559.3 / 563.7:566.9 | 1.09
